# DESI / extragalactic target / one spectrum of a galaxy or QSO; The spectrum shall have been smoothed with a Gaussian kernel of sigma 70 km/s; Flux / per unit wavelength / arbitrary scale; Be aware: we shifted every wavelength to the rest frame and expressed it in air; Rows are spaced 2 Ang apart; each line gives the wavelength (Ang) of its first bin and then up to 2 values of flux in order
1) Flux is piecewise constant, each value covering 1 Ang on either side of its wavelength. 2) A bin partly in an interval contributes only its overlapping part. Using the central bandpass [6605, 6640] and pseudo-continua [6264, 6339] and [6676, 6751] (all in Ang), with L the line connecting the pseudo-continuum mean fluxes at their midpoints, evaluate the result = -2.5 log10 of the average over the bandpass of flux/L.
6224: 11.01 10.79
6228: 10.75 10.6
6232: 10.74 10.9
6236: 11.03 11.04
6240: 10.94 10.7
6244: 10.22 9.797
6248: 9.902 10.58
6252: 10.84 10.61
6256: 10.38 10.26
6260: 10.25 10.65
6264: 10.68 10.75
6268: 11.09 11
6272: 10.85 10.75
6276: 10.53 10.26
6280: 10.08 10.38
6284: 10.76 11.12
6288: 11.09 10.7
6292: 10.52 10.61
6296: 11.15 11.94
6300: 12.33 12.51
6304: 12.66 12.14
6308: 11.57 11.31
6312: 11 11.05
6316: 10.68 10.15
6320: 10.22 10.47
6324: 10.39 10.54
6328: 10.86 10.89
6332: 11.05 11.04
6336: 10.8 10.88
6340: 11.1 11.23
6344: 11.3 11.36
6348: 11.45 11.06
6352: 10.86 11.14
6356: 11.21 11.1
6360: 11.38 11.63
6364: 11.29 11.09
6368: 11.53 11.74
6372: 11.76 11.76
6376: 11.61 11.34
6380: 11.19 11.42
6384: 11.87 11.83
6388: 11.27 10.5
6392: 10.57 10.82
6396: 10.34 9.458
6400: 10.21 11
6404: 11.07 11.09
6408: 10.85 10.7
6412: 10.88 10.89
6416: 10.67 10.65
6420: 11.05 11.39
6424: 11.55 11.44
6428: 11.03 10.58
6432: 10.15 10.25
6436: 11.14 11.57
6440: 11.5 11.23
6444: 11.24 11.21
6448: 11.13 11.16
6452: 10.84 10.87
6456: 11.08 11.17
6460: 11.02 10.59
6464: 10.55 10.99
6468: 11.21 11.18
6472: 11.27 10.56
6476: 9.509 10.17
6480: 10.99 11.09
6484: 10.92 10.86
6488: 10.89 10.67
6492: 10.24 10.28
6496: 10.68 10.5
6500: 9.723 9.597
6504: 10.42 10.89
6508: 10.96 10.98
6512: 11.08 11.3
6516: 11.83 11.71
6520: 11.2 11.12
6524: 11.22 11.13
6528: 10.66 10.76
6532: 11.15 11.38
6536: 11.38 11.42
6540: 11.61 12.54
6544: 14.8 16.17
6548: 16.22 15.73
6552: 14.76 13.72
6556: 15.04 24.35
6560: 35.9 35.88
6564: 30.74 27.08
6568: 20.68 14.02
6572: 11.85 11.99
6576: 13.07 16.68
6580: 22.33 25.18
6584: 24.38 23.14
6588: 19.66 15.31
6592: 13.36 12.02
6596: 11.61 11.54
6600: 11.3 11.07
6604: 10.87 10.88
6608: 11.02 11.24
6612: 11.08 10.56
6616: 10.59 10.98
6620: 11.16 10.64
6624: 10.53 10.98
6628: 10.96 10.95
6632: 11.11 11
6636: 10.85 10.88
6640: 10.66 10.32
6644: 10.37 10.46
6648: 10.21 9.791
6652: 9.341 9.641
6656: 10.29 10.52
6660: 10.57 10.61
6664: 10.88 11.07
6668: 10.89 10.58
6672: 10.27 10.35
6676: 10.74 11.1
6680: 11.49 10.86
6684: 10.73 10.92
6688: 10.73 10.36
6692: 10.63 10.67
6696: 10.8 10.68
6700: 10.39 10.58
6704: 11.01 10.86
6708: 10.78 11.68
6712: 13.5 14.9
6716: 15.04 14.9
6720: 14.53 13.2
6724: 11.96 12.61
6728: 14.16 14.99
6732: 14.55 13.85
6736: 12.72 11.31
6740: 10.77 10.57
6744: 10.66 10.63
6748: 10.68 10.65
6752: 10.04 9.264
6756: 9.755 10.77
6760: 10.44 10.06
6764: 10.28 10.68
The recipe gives 0.08 mag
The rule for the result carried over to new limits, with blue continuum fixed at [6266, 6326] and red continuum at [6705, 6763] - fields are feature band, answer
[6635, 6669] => 0.14 mag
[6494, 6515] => 0.09 mag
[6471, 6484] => 0.08 mag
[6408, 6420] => 0.05 mag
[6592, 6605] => 0.02 mag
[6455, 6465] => 0.05 mag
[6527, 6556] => -0.13 mag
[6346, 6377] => -0.02 mag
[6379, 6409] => 0.03 mag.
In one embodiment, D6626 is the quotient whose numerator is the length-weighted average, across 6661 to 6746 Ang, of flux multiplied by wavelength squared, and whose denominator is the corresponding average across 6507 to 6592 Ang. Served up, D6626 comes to 0.76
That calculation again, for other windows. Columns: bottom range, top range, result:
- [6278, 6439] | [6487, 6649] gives 1.32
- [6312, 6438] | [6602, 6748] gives 1.13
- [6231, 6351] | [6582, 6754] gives 1.22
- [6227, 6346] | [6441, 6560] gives 1.17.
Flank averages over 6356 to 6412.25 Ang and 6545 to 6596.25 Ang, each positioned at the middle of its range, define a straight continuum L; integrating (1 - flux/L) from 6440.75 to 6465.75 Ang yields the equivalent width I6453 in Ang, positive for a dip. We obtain 5.6 Ang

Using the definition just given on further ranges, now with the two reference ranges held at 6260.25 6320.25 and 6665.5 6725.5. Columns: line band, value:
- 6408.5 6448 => 0.68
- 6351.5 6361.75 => -0.08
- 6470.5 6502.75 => 2.18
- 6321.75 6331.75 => 0.35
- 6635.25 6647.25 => 0.95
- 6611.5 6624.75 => 0.77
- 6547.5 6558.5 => -4.78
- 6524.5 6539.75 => 0.25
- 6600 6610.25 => 0.36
